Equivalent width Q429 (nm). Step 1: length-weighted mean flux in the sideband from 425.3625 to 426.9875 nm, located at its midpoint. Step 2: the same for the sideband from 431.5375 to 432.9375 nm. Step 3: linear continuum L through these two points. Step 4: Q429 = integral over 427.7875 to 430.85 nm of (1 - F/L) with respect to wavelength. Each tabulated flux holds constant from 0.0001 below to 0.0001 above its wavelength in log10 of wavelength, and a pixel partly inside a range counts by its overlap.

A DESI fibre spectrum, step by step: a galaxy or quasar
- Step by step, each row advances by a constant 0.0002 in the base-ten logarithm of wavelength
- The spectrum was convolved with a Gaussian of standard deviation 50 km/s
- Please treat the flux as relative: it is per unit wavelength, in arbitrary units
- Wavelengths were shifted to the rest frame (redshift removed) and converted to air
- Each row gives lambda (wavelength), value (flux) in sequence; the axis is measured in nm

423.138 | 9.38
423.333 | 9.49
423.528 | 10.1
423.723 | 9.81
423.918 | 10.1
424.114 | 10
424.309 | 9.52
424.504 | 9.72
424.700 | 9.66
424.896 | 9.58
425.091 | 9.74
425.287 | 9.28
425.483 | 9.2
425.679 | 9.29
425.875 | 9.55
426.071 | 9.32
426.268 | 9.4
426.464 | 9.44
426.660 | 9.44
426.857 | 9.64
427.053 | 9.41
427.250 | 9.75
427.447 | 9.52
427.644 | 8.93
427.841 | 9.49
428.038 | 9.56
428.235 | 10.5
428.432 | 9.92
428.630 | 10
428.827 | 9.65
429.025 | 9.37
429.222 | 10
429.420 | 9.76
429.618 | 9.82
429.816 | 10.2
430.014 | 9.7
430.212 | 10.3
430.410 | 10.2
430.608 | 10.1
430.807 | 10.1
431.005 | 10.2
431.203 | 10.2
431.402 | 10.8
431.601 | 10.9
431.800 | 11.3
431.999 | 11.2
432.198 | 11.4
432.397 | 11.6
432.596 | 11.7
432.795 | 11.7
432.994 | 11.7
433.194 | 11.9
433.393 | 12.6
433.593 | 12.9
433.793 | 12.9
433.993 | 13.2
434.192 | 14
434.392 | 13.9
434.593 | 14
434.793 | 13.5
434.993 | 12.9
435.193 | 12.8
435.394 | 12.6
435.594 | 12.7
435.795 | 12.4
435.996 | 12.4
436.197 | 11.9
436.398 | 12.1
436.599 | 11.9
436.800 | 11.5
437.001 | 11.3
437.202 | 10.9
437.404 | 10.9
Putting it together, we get 0.16 nm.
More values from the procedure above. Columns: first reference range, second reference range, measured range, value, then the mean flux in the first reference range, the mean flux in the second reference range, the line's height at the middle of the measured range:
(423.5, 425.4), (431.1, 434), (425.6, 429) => 0.28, 9.73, 11.7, 10.4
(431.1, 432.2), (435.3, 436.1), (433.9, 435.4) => -0.16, 10.9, 12.5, 12.1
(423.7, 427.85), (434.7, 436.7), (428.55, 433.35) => 0.22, 9.53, 12.5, 11.1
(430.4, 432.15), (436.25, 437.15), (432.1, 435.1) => -0.43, 10.6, 11.7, 11.1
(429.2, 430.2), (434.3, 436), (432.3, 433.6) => -0.02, 9.92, 13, 11.8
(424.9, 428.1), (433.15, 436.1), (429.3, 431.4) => 0.19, 9.44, 13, 11.1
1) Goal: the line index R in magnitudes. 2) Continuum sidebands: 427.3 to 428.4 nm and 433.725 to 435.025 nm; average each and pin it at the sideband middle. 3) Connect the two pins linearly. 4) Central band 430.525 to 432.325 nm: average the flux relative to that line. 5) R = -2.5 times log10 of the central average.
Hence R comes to 0.10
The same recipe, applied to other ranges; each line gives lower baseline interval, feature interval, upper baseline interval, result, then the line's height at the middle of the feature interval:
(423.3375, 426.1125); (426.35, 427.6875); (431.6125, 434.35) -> 0.09 mag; 10.3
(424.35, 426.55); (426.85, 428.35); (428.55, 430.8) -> 0.01 mag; 9.7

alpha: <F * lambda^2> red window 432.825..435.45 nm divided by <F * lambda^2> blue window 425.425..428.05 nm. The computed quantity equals 1.4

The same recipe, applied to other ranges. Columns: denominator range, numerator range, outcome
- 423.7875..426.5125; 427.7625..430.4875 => 1.05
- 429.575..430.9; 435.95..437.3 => 1.20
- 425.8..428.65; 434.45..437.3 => 1.34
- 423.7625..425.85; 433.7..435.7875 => 1.44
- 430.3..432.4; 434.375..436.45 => 1.22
